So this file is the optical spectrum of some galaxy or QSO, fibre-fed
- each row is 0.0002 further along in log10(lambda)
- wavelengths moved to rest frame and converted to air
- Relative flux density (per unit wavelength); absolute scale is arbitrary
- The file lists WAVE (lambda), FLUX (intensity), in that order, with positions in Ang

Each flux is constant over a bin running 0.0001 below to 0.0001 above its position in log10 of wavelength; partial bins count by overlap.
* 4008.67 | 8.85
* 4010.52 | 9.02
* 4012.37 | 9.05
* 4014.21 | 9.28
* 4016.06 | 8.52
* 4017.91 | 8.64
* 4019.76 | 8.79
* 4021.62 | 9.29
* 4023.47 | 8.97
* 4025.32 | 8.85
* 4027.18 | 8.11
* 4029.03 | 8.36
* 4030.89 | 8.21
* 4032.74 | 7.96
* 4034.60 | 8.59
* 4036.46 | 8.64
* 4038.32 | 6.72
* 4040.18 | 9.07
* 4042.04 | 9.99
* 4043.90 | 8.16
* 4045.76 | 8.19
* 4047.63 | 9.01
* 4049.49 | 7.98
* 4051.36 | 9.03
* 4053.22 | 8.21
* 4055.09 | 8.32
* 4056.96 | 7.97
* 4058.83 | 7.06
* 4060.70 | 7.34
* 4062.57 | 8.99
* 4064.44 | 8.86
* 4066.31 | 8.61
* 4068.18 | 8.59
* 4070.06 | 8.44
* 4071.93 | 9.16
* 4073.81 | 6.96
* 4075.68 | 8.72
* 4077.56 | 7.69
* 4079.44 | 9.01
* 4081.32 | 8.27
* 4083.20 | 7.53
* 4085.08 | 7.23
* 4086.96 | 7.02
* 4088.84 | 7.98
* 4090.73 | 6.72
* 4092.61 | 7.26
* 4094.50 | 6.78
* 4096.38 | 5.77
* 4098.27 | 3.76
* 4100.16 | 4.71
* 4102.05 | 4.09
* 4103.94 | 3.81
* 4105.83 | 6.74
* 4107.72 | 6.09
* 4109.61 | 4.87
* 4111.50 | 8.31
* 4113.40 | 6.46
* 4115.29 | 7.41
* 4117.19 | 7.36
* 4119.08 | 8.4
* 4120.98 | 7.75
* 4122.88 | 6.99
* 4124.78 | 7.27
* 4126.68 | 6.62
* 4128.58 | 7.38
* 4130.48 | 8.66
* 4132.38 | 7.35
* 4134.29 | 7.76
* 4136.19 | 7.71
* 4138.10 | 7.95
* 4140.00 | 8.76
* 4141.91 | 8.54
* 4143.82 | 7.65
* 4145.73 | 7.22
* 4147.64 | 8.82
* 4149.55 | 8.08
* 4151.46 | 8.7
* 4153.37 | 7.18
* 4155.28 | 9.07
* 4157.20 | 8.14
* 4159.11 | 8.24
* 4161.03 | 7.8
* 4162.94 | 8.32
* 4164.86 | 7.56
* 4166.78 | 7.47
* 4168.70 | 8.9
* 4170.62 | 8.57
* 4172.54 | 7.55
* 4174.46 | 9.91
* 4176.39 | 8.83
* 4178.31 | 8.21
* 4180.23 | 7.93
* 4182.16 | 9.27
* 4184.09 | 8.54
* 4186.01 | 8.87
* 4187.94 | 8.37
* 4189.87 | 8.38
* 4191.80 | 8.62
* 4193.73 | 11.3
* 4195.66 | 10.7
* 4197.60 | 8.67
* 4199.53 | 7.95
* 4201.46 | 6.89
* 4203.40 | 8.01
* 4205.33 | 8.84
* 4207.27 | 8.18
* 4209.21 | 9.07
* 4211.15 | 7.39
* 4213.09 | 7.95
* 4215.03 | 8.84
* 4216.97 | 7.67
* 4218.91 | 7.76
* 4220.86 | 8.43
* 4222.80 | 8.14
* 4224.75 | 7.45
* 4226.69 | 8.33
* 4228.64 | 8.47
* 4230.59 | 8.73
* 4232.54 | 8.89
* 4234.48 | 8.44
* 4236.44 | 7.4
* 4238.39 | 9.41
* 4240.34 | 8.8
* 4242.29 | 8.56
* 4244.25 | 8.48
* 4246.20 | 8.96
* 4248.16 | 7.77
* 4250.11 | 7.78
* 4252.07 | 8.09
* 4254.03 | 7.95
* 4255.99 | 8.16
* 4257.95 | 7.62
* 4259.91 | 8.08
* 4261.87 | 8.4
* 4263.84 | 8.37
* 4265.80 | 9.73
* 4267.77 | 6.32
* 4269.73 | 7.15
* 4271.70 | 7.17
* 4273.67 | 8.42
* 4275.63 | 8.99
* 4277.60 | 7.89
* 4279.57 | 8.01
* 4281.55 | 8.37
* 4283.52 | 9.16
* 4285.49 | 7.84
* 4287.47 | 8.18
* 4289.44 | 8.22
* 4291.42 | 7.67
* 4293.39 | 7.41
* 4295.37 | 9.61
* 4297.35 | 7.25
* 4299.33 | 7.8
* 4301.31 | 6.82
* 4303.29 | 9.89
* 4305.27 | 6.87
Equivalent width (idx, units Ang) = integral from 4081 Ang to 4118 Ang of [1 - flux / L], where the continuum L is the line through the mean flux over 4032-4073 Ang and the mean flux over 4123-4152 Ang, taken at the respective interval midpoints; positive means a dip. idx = 7.9 Ang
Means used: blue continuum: 8.4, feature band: 6.37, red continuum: 7.86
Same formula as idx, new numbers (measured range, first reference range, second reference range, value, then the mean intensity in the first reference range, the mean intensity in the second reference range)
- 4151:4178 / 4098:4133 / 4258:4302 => -4.9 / 6.58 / 8.04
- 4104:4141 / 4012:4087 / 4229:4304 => 4.6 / 8.39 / 8.2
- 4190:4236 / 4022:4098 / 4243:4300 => -2.0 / 8.08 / 8.1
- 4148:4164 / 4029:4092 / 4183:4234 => 0.3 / 8.19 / 8.48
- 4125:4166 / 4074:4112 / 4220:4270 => -4.5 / 6.6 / 8.24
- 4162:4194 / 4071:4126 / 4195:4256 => -3.2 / 6.9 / 8.31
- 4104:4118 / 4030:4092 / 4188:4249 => 2.9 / 8.18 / 8.47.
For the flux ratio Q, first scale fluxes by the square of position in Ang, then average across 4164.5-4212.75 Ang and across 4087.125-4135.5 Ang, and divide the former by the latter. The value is 1.33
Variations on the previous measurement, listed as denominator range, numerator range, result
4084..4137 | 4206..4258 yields 1.30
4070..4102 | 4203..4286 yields 1.25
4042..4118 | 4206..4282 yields 1.20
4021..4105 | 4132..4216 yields 1.14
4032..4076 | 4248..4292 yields 1.07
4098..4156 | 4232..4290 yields 1.22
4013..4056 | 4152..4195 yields 1.07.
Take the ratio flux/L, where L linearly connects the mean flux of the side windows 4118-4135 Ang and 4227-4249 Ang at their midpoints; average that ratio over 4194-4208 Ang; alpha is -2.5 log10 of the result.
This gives -0.051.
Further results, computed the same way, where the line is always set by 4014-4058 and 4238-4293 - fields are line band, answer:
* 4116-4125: 0.11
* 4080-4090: 0.11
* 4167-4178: -0.04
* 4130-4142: 0.04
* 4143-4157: 0.03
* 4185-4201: -0.09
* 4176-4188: -0.04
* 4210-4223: 0.03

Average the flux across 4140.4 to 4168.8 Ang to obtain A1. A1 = 8.1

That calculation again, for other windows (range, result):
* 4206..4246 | 8.34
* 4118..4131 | 7.55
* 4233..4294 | 8.17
